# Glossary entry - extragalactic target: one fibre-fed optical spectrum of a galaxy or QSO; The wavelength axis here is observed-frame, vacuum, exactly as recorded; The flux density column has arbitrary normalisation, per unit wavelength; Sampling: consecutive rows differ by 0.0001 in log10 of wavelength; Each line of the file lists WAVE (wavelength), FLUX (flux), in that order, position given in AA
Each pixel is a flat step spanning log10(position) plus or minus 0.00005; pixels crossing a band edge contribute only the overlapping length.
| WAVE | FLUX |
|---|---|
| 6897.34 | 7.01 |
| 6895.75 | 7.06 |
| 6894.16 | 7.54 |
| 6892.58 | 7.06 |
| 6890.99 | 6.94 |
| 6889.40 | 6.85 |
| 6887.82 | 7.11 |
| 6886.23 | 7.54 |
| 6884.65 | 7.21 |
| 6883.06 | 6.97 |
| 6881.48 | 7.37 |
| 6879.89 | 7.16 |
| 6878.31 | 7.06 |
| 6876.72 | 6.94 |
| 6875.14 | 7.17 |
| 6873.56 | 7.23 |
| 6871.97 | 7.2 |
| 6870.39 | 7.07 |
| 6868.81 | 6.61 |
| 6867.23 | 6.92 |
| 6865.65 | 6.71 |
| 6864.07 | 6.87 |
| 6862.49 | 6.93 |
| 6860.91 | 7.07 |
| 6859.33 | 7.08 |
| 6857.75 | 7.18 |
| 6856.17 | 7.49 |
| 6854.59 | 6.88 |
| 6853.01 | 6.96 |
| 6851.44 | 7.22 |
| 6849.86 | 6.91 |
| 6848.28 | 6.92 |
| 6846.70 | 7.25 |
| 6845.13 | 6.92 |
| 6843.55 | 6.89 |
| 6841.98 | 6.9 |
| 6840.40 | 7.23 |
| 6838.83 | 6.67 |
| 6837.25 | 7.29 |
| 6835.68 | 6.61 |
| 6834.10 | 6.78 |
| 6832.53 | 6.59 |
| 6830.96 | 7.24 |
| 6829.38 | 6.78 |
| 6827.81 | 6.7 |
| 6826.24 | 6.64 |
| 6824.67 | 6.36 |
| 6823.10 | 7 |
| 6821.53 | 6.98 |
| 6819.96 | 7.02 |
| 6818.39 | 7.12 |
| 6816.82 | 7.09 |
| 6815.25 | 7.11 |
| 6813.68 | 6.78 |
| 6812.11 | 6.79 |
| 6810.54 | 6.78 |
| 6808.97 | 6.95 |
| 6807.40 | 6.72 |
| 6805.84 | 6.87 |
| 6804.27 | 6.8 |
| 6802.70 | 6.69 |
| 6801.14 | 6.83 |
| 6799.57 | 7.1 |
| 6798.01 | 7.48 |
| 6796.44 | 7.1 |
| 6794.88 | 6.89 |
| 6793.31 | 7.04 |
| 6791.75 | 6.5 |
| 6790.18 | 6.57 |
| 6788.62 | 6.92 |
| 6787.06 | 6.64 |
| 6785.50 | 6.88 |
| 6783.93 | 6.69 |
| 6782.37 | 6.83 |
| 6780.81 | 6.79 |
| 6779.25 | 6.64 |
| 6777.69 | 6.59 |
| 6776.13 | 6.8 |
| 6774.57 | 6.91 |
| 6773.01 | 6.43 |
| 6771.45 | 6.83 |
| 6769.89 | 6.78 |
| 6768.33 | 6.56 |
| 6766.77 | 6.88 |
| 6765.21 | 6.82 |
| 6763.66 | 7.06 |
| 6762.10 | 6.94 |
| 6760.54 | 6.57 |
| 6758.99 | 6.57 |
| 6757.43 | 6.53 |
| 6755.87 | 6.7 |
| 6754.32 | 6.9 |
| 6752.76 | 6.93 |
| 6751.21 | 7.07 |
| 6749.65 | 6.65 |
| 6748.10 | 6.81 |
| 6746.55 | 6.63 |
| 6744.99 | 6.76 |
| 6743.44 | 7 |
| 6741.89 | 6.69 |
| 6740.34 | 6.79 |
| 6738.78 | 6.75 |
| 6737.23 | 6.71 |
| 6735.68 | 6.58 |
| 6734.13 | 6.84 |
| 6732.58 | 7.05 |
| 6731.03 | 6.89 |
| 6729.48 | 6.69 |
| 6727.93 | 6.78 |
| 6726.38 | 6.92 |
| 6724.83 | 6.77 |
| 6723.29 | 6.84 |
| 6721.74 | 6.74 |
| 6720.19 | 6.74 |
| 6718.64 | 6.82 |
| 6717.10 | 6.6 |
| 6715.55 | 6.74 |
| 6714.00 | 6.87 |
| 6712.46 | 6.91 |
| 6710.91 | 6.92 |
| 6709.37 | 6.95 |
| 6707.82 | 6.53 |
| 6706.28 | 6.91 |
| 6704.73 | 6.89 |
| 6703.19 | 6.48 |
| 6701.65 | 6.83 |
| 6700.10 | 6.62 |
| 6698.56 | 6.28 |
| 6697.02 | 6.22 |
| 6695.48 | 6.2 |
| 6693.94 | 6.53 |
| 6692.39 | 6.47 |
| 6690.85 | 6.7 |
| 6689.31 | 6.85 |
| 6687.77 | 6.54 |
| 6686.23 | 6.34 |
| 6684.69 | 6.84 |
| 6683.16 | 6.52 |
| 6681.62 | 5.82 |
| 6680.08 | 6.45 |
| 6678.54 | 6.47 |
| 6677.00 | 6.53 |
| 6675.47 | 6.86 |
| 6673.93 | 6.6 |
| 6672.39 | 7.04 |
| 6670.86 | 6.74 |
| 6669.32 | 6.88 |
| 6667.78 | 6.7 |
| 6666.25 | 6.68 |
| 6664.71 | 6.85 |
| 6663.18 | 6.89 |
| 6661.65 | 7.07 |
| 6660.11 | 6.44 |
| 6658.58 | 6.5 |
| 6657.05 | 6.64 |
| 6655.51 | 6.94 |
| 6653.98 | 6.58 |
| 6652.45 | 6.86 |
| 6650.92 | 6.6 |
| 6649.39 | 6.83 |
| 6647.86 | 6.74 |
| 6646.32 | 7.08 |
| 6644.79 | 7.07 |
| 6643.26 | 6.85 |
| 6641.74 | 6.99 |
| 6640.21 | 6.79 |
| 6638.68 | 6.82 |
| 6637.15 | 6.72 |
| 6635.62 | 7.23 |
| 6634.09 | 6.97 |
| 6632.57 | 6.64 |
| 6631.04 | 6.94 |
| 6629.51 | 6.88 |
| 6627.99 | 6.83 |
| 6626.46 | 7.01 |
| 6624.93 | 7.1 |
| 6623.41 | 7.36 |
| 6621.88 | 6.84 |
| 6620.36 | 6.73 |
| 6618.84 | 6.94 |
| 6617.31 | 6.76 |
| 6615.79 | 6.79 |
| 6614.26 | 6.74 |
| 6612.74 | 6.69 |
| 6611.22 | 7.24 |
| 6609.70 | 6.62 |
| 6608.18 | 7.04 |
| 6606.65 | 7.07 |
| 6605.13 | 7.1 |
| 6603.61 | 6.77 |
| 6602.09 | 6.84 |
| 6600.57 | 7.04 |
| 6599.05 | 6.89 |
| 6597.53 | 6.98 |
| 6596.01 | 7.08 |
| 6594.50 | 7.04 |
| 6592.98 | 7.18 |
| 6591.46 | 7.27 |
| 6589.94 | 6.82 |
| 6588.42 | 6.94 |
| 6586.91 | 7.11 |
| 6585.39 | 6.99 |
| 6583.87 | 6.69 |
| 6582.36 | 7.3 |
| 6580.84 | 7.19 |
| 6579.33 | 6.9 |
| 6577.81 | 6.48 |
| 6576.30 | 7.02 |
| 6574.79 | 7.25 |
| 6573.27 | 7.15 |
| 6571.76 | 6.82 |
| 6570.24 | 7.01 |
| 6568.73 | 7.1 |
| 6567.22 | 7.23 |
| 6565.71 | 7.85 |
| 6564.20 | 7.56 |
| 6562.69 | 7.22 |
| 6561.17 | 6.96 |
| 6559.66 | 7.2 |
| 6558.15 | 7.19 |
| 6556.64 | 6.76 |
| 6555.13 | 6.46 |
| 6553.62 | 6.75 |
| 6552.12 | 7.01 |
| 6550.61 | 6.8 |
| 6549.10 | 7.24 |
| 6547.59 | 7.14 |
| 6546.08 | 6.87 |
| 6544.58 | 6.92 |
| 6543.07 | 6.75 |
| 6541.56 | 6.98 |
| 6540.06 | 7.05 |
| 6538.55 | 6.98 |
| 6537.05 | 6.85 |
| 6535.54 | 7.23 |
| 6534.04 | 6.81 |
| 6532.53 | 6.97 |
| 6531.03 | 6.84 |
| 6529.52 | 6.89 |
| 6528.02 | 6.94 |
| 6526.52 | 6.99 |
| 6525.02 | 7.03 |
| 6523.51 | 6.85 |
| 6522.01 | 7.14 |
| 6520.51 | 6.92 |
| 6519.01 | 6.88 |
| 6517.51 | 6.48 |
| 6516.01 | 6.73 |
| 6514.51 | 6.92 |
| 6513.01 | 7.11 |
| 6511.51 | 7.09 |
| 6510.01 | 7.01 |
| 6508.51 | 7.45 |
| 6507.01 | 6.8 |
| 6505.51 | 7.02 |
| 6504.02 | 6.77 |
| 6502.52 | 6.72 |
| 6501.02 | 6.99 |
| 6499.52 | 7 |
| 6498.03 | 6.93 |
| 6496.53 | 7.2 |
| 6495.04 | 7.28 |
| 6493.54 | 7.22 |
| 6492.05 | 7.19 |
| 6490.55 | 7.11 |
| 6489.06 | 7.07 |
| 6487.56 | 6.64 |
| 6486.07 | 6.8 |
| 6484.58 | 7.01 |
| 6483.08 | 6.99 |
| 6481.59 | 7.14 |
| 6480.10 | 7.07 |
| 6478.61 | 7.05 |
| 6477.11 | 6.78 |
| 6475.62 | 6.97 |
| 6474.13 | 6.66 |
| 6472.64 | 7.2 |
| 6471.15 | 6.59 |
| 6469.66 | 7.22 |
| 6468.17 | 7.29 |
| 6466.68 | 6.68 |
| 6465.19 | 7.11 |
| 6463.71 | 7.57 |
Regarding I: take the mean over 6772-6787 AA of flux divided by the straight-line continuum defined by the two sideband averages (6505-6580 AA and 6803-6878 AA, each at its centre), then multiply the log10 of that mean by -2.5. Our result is 0.04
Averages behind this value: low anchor 6.99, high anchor 6.94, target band 6.73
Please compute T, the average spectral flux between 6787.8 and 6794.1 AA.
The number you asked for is 6.76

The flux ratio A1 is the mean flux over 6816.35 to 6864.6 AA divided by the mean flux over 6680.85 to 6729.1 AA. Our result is 1.05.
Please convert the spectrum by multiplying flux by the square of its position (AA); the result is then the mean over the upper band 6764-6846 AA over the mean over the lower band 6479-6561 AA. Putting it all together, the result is 1.07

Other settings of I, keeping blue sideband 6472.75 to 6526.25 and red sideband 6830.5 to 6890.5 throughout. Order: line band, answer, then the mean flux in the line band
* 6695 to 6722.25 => 0.051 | 6.69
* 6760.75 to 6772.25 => 0.030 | 6.82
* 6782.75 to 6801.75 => 0.020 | 6.88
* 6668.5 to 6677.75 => 0.035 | 6.77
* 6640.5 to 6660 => 0.031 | 6.8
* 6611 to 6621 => 0.027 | 6.82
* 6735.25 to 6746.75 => 0.041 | 6.75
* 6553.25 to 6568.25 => -0.022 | 7.13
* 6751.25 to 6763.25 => 0.039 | 6.76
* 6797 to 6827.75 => 0.019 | 6.9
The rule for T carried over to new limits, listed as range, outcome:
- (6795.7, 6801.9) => 7.12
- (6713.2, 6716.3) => 6.81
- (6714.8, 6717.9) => 6.68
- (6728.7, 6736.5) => 6.81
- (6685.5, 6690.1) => 6.58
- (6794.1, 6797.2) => 7.01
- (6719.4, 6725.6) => 6.77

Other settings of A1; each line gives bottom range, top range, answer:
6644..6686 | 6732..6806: 1.01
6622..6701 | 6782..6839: 1.02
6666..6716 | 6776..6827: 1.03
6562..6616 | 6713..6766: 0.97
